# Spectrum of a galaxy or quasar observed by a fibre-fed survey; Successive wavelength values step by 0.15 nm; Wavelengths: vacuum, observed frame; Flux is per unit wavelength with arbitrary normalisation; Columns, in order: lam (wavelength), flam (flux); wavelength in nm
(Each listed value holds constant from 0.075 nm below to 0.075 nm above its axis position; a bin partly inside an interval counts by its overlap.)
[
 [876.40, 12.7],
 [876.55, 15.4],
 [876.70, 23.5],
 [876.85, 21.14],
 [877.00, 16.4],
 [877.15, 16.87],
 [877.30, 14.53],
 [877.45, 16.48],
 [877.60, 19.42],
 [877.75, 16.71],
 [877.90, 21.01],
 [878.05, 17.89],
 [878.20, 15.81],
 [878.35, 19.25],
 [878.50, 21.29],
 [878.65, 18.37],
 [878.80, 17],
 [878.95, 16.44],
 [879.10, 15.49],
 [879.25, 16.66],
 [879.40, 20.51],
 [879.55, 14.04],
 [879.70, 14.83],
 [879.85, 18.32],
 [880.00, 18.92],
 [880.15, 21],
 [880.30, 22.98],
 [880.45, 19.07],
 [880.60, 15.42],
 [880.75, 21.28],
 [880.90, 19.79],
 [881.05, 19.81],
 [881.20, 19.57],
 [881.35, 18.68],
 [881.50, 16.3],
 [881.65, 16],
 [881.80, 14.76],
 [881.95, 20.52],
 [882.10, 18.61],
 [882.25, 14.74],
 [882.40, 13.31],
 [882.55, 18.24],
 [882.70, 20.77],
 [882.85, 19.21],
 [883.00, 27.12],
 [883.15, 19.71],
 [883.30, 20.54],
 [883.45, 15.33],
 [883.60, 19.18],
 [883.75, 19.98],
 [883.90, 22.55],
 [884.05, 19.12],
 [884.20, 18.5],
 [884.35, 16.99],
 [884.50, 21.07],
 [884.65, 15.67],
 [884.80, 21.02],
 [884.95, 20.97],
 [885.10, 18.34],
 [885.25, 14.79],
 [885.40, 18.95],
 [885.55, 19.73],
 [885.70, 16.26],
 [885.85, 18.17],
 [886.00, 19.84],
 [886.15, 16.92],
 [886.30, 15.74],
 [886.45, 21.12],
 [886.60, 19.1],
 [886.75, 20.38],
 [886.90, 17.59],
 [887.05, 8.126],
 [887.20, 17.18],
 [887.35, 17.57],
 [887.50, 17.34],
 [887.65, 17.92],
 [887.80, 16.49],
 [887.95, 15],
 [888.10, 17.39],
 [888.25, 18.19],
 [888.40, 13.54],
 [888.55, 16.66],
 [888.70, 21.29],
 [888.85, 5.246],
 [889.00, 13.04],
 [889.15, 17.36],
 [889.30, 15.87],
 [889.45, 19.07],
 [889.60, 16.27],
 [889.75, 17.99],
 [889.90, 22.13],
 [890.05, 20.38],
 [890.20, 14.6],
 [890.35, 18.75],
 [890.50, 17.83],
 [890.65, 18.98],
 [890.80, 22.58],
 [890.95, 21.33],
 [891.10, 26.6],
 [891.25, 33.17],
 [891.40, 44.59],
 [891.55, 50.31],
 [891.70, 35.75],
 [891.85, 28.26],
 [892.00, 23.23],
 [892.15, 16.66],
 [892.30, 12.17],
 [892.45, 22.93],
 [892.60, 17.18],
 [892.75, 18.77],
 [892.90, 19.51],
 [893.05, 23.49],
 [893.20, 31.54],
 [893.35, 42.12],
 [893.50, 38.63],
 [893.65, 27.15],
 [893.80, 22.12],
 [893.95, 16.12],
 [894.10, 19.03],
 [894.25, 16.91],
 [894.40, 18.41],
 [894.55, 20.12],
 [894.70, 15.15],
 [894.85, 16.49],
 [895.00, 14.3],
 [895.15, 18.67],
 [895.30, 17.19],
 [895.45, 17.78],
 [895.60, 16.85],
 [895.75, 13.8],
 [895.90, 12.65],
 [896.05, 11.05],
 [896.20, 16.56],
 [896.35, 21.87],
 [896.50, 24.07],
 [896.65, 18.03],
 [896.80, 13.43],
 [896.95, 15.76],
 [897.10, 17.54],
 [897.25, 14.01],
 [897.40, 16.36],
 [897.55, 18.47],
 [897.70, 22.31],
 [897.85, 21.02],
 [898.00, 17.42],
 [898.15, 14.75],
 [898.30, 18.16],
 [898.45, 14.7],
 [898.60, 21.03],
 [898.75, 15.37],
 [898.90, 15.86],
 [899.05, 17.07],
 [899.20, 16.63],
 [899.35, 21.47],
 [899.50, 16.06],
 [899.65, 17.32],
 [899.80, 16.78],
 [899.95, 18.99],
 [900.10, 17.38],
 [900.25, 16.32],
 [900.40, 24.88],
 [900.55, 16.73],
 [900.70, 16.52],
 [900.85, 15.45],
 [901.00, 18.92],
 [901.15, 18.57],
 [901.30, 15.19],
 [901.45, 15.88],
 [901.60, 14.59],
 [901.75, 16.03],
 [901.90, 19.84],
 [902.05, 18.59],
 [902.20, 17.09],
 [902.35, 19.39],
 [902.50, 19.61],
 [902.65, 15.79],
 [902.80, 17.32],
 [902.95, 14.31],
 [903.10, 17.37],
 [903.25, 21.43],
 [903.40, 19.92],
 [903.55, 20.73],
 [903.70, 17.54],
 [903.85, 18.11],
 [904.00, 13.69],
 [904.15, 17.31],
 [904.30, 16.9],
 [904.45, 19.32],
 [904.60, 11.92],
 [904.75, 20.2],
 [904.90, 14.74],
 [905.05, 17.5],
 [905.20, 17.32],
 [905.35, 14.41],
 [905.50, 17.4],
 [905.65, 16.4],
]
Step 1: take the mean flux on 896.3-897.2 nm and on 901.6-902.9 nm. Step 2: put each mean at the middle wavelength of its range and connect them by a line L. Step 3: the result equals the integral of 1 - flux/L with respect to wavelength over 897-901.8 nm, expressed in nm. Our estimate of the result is 0.15 nm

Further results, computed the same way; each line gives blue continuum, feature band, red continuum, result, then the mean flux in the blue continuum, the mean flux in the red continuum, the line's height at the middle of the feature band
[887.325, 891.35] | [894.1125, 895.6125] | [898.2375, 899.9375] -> 0.05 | 18.4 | 17.4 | 17.8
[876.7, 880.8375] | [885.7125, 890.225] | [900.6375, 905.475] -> 0.22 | 18.1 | 17.2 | 17.8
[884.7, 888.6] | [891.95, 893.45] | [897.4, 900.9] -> -0.46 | 17.5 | 17.8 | 17.6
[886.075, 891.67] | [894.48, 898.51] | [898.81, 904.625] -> 0.31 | 19.7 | 17.6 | 18.4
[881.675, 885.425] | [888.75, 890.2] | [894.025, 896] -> 0.11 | 18.8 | 16.6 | 17.7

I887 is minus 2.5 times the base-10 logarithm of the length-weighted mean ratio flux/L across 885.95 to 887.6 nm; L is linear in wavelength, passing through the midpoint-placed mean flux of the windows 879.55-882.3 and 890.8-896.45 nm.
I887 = 0.17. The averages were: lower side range 18.3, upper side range 22.7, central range 17.3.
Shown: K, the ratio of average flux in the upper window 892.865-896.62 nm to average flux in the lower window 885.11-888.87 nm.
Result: 1.2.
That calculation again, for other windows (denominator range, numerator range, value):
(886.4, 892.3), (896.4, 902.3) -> 0.87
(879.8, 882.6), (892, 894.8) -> 1.21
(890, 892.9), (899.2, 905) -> 0.72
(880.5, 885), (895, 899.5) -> 0.91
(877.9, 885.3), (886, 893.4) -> 1.11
